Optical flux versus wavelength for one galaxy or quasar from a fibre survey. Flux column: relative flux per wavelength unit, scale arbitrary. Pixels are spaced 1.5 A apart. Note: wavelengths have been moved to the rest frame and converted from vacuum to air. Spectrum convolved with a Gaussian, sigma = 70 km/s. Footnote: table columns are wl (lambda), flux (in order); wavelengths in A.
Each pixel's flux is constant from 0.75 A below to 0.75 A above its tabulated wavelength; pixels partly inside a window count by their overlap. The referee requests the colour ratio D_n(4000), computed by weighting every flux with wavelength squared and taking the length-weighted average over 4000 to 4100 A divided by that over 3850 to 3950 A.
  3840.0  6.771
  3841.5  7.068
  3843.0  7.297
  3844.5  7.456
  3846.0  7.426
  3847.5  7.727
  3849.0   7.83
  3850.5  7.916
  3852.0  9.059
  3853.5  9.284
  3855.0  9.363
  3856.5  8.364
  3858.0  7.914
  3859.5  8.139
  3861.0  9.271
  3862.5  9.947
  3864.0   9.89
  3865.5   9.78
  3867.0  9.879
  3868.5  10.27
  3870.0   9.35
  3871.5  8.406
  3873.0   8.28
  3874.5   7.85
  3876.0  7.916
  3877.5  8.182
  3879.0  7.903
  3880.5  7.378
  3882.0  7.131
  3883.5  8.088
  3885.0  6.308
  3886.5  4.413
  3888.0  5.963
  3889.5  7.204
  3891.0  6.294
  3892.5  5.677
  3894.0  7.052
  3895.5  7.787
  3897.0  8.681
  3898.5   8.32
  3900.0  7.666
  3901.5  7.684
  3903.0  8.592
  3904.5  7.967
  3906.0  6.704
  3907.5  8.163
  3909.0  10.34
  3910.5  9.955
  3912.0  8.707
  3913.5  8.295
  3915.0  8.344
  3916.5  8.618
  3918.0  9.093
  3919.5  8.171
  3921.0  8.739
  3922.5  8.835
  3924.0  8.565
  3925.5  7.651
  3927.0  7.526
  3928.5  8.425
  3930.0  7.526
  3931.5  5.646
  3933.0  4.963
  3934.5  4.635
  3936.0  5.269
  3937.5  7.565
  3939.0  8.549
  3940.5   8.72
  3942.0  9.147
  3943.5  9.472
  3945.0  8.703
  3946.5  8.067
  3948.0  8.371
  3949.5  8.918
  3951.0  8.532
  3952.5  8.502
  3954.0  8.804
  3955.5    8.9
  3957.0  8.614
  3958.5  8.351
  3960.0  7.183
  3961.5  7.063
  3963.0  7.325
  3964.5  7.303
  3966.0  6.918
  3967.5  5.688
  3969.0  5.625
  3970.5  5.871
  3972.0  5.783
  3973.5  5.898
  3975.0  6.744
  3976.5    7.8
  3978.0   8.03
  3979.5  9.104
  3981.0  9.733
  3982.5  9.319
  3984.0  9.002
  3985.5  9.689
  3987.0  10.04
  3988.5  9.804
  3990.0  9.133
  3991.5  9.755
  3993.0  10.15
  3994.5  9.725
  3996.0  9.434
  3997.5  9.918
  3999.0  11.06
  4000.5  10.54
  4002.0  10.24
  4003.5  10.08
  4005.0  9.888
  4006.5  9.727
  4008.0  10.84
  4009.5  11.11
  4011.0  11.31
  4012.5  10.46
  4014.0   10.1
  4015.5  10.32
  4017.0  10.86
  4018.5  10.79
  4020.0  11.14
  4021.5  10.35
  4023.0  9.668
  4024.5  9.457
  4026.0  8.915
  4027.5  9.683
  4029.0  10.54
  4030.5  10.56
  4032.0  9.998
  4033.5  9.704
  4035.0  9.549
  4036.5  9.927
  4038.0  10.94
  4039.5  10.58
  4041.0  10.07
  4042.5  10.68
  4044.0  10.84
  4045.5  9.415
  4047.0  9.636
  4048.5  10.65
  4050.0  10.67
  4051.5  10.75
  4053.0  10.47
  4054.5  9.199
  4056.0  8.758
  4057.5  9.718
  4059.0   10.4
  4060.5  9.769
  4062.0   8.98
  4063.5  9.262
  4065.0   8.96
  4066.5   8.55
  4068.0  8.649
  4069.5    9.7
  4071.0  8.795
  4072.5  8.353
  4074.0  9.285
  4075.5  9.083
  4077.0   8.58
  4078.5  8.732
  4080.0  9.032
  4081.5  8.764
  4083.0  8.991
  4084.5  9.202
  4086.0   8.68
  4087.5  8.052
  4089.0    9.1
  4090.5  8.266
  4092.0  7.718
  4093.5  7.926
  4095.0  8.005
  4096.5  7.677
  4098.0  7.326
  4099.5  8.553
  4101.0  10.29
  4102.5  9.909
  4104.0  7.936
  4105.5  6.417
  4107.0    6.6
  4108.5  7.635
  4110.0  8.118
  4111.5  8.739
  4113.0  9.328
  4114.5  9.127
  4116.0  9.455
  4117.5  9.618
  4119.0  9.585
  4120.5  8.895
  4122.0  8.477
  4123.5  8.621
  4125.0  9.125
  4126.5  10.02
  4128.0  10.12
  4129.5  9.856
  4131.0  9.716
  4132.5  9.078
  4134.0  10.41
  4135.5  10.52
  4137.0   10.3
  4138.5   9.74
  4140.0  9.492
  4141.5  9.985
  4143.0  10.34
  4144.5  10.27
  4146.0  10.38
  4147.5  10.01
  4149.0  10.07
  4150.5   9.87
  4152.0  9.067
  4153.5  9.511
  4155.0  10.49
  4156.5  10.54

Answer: 1.3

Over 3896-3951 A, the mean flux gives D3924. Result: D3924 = 8.08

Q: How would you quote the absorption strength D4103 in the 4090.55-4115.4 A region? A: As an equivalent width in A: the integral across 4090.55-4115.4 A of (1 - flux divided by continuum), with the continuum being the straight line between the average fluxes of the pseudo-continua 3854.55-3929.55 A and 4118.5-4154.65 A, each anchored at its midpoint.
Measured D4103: 3.4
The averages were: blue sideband 8.17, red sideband 9.74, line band 8.22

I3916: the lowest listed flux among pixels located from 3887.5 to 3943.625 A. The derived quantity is 4.635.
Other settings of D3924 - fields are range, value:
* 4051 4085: 9.21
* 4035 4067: 9.92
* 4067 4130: 8.72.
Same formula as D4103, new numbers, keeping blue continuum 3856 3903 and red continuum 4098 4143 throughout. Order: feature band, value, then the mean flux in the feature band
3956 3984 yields 3.4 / 7.41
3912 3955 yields 1.2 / 8.01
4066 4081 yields 0.1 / 8.88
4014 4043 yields -5.0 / 10.2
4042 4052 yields -1.8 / 10.4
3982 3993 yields -1.4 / 9.58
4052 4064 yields -1.0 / 9.6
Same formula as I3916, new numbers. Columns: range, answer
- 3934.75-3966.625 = 5.269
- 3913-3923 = 8.171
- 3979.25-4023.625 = 9.002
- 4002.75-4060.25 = 8.758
